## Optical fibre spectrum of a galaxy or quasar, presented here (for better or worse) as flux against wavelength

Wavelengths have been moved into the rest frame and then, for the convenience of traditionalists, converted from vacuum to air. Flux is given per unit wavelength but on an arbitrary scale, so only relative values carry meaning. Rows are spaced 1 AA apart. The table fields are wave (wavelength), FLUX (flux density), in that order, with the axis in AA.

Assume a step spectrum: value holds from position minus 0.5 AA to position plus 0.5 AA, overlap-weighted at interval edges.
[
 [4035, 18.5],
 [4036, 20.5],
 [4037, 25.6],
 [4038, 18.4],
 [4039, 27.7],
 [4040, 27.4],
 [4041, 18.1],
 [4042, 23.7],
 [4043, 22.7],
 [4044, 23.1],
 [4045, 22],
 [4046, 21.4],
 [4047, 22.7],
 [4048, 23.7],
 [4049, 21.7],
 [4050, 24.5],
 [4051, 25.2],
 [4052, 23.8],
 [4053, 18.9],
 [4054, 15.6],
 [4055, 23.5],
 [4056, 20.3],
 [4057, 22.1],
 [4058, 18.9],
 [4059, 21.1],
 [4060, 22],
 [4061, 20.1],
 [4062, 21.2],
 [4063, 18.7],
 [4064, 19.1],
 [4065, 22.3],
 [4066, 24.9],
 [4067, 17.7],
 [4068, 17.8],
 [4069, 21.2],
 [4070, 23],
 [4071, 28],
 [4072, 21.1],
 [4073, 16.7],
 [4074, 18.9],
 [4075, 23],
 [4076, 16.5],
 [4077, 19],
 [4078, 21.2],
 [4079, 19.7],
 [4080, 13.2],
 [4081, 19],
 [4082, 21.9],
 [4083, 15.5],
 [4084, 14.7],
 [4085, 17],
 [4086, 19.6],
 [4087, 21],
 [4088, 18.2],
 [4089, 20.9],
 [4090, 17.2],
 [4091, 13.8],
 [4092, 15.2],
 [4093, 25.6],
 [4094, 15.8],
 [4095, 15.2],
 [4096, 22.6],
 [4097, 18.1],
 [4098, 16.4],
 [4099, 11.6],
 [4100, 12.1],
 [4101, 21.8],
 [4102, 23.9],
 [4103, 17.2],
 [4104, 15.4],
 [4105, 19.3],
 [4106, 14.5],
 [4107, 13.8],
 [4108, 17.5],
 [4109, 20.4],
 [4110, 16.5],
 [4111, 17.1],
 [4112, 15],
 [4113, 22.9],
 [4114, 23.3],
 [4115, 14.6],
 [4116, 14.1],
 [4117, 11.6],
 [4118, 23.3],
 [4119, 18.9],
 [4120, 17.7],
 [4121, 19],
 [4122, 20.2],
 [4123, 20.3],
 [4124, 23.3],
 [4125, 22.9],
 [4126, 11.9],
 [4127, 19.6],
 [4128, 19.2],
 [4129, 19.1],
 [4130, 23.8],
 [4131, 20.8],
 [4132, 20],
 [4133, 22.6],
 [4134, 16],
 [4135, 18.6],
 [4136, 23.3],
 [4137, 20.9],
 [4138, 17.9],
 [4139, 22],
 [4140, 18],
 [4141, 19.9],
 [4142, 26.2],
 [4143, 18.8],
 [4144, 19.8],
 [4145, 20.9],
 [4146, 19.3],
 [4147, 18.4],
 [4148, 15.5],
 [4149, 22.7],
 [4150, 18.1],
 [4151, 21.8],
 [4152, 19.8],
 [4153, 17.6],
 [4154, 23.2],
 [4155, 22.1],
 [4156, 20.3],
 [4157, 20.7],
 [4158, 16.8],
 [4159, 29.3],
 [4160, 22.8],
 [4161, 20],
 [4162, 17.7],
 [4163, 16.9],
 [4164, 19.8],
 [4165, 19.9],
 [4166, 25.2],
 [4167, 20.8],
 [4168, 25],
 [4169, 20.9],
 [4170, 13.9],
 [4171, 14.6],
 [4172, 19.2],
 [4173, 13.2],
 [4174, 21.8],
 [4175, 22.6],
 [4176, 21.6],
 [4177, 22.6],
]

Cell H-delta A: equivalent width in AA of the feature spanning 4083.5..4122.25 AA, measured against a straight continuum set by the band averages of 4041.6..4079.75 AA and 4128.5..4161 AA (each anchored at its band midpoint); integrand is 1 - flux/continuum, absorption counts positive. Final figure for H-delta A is 5.75 AA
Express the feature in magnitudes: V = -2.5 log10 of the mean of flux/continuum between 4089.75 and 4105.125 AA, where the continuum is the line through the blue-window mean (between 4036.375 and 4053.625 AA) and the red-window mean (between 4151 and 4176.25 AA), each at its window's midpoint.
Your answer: 0.23 mag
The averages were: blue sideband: 22.9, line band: 17.5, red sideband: 20.2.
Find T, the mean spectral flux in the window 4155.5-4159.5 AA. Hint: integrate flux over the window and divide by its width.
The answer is 21.8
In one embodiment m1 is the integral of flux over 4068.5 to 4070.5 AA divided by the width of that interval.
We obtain 22.1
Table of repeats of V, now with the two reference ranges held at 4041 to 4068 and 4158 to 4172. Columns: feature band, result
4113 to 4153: 0.06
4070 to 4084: 0.09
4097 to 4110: 0.23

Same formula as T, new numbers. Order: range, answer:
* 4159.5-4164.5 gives 19.4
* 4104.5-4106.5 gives 16.9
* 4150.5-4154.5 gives 20.6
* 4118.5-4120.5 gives 18.3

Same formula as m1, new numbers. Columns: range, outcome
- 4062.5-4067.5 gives 20.5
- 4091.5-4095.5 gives 18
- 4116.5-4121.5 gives 18.1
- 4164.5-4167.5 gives 22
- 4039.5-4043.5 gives 23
